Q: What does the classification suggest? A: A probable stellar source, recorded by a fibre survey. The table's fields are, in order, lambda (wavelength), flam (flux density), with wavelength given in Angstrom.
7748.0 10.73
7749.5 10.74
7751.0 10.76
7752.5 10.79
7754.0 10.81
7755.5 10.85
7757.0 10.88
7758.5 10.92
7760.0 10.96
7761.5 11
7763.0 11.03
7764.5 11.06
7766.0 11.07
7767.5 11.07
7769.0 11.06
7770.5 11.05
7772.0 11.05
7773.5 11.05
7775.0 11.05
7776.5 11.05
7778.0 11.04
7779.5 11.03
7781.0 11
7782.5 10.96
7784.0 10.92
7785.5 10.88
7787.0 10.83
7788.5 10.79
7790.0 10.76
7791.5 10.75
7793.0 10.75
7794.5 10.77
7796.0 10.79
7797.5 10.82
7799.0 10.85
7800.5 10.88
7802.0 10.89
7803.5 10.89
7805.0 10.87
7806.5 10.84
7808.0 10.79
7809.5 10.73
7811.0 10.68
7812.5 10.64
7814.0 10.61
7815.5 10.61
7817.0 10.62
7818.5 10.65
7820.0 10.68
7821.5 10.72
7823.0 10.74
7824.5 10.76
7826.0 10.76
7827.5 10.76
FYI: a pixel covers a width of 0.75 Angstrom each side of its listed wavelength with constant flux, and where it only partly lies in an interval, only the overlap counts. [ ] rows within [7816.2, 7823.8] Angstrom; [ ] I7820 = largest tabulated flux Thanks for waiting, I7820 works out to 10.74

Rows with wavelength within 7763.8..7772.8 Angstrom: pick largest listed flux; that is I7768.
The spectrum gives 11.07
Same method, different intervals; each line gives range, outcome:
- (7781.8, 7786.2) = 10.96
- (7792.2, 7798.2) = 10.82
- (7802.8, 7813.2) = 10.89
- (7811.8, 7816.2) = 10.64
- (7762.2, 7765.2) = 11.06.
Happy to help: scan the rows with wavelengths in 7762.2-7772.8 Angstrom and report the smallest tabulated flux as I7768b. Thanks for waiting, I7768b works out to 11.03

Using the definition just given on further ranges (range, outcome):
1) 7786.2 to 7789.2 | 10.79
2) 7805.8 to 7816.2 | 10.61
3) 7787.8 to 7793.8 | 10.75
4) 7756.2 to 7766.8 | 10.88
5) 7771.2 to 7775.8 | 11.05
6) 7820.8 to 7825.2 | 10.72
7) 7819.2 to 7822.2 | 10.68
